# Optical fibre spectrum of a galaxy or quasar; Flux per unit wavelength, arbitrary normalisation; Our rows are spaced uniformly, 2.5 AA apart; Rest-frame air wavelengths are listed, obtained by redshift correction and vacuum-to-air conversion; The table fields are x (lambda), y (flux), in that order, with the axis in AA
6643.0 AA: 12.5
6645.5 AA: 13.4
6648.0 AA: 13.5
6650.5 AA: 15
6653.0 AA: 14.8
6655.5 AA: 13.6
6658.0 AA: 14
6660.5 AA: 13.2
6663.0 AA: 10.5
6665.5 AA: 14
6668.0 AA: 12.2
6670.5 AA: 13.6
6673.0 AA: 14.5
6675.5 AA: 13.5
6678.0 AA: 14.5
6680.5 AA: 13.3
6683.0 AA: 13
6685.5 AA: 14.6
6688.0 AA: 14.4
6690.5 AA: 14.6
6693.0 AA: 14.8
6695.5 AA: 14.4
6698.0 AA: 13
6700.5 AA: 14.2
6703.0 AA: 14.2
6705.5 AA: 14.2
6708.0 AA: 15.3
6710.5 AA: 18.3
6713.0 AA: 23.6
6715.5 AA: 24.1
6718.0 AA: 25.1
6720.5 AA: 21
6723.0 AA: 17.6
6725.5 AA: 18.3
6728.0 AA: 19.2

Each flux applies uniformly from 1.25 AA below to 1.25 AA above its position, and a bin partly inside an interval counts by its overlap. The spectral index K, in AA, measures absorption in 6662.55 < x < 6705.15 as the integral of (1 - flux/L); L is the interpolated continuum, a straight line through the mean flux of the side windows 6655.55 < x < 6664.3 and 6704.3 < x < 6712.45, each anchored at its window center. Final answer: 2.36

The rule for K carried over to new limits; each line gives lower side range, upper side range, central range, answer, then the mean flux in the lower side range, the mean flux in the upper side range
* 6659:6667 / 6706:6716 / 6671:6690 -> 1.4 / 12.6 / 19.6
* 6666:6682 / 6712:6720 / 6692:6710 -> 5.1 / 13.6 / 24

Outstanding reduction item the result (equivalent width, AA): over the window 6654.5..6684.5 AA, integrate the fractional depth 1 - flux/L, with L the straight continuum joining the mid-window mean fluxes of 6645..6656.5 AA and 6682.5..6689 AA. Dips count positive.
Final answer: 1.6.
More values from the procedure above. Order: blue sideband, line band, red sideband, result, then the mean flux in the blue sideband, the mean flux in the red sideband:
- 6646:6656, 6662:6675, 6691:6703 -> 1.0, 14.2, 14.1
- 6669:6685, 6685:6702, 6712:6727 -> 2.5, 13.8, 21.5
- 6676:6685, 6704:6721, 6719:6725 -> -1.8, 13.7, 19.4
